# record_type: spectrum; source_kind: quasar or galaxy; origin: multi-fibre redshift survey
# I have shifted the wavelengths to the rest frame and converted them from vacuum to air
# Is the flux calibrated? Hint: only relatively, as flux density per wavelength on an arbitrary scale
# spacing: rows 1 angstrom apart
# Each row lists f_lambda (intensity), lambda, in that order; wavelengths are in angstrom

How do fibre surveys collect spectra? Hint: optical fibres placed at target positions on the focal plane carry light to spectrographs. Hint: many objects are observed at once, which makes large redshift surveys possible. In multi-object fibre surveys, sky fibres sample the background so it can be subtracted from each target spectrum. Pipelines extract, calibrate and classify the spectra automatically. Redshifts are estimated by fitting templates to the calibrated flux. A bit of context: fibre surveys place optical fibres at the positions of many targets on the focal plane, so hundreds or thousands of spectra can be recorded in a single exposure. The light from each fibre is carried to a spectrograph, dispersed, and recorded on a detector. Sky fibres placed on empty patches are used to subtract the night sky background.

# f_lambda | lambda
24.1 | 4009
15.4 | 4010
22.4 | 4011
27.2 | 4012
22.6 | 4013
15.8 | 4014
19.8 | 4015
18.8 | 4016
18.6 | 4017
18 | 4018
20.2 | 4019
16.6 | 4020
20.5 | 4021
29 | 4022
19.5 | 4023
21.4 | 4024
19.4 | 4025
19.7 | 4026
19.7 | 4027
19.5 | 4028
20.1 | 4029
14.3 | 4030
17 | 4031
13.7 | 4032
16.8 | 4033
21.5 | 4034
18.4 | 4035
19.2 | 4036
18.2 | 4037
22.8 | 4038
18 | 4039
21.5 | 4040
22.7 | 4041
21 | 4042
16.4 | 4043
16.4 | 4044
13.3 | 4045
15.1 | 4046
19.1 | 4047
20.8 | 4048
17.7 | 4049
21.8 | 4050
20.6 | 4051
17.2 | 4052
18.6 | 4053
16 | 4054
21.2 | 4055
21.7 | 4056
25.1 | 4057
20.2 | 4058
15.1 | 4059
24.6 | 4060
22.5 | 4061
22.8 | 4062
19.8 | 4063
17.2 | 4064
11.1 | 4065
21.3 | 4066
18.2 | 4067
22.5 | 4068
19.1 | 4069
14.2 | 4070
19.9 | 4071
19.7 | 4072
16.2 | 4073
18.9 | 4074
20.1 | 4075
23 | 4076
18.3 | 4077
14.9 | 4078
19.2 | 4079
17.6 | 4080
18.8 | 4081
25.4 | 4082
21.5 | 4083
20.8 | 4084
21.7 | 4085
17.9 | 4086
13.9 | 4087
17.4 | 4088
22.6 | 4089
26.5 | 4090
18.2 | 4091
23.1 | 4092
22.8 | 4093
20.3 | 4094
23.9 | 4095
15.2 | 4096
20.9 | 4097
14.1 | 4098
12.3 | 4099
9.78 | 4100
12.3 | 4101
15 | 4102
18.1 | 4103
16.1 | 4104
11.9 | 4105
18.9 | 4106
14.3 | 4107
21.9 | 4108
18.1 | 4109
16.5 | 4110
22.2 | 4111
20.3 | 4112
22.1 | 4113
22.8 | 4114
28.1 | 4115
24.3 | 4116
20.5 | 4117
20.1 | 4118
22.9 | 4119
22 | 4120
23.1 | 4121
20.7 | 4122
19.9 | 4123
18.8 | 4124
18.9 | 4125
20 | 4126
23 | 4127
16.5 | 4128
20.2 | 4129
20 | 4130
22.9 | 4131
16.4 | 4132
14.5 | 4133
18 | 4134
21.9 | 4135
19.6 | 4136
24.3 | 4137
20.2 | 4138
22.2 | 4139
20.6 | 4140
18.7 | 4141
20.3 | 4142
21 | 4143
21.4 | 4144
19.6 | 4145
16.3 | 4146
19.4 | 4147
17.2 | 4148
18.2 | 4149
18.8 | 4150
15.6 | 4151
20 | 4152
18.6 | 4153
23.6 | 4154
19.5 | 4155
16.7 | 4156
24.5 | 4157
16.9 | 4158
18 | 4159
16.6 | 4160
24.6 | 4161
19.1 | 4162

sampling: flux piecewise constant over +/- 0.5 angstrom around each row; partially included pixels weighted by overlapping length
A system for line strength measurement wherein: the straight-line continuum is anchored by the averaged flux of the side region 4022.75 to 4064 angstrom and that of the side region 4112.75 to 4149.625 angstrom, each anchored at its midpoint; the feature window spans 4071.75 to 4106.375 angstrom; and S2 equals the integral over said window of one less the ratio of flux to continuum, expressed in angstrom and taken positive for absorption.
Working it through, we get 2.39 angstrom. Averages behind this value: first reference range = 19.3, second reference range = 20.4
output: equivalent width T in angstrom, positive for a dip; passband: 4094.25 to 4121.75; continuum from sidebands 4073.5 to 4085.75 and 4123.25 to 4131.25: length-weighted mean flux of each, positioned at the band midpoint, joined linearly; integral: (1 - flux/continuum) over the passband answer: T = 1.5 angstrom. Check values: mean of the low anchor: 20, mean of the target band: 18.8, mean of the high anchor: 19.9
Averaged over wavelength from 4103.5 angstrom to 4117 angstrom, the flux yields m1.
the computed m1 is 19.8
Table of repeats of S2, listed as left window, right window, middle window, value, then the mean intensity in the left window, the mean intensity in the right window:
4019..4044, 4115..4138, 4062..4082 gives 1.2 angstrom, 19.4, 20.6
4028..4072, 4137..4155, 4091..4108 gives 2.0 angstrom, 19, 19.6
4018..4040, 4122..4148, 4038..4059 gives 0.2 angstrom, 19.3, 19.8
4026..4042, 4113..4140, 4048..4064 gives -0.7 angstrom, 19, 20.9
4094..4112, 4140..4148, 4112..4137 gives -3.7 angstrom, 16.8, 19.5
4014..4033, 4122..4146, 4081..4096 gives -1.0 angstrom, 19.1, 19.9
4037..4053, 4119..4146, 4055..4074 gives -0.3 angstrom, 18.9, 20.2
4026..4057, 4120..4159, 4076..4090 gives -0.3 angstrom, 18.8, 19.7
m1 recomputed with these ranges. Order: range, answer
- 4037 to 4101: 19.2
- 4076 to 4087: 19.5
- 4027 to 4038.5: 18.4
